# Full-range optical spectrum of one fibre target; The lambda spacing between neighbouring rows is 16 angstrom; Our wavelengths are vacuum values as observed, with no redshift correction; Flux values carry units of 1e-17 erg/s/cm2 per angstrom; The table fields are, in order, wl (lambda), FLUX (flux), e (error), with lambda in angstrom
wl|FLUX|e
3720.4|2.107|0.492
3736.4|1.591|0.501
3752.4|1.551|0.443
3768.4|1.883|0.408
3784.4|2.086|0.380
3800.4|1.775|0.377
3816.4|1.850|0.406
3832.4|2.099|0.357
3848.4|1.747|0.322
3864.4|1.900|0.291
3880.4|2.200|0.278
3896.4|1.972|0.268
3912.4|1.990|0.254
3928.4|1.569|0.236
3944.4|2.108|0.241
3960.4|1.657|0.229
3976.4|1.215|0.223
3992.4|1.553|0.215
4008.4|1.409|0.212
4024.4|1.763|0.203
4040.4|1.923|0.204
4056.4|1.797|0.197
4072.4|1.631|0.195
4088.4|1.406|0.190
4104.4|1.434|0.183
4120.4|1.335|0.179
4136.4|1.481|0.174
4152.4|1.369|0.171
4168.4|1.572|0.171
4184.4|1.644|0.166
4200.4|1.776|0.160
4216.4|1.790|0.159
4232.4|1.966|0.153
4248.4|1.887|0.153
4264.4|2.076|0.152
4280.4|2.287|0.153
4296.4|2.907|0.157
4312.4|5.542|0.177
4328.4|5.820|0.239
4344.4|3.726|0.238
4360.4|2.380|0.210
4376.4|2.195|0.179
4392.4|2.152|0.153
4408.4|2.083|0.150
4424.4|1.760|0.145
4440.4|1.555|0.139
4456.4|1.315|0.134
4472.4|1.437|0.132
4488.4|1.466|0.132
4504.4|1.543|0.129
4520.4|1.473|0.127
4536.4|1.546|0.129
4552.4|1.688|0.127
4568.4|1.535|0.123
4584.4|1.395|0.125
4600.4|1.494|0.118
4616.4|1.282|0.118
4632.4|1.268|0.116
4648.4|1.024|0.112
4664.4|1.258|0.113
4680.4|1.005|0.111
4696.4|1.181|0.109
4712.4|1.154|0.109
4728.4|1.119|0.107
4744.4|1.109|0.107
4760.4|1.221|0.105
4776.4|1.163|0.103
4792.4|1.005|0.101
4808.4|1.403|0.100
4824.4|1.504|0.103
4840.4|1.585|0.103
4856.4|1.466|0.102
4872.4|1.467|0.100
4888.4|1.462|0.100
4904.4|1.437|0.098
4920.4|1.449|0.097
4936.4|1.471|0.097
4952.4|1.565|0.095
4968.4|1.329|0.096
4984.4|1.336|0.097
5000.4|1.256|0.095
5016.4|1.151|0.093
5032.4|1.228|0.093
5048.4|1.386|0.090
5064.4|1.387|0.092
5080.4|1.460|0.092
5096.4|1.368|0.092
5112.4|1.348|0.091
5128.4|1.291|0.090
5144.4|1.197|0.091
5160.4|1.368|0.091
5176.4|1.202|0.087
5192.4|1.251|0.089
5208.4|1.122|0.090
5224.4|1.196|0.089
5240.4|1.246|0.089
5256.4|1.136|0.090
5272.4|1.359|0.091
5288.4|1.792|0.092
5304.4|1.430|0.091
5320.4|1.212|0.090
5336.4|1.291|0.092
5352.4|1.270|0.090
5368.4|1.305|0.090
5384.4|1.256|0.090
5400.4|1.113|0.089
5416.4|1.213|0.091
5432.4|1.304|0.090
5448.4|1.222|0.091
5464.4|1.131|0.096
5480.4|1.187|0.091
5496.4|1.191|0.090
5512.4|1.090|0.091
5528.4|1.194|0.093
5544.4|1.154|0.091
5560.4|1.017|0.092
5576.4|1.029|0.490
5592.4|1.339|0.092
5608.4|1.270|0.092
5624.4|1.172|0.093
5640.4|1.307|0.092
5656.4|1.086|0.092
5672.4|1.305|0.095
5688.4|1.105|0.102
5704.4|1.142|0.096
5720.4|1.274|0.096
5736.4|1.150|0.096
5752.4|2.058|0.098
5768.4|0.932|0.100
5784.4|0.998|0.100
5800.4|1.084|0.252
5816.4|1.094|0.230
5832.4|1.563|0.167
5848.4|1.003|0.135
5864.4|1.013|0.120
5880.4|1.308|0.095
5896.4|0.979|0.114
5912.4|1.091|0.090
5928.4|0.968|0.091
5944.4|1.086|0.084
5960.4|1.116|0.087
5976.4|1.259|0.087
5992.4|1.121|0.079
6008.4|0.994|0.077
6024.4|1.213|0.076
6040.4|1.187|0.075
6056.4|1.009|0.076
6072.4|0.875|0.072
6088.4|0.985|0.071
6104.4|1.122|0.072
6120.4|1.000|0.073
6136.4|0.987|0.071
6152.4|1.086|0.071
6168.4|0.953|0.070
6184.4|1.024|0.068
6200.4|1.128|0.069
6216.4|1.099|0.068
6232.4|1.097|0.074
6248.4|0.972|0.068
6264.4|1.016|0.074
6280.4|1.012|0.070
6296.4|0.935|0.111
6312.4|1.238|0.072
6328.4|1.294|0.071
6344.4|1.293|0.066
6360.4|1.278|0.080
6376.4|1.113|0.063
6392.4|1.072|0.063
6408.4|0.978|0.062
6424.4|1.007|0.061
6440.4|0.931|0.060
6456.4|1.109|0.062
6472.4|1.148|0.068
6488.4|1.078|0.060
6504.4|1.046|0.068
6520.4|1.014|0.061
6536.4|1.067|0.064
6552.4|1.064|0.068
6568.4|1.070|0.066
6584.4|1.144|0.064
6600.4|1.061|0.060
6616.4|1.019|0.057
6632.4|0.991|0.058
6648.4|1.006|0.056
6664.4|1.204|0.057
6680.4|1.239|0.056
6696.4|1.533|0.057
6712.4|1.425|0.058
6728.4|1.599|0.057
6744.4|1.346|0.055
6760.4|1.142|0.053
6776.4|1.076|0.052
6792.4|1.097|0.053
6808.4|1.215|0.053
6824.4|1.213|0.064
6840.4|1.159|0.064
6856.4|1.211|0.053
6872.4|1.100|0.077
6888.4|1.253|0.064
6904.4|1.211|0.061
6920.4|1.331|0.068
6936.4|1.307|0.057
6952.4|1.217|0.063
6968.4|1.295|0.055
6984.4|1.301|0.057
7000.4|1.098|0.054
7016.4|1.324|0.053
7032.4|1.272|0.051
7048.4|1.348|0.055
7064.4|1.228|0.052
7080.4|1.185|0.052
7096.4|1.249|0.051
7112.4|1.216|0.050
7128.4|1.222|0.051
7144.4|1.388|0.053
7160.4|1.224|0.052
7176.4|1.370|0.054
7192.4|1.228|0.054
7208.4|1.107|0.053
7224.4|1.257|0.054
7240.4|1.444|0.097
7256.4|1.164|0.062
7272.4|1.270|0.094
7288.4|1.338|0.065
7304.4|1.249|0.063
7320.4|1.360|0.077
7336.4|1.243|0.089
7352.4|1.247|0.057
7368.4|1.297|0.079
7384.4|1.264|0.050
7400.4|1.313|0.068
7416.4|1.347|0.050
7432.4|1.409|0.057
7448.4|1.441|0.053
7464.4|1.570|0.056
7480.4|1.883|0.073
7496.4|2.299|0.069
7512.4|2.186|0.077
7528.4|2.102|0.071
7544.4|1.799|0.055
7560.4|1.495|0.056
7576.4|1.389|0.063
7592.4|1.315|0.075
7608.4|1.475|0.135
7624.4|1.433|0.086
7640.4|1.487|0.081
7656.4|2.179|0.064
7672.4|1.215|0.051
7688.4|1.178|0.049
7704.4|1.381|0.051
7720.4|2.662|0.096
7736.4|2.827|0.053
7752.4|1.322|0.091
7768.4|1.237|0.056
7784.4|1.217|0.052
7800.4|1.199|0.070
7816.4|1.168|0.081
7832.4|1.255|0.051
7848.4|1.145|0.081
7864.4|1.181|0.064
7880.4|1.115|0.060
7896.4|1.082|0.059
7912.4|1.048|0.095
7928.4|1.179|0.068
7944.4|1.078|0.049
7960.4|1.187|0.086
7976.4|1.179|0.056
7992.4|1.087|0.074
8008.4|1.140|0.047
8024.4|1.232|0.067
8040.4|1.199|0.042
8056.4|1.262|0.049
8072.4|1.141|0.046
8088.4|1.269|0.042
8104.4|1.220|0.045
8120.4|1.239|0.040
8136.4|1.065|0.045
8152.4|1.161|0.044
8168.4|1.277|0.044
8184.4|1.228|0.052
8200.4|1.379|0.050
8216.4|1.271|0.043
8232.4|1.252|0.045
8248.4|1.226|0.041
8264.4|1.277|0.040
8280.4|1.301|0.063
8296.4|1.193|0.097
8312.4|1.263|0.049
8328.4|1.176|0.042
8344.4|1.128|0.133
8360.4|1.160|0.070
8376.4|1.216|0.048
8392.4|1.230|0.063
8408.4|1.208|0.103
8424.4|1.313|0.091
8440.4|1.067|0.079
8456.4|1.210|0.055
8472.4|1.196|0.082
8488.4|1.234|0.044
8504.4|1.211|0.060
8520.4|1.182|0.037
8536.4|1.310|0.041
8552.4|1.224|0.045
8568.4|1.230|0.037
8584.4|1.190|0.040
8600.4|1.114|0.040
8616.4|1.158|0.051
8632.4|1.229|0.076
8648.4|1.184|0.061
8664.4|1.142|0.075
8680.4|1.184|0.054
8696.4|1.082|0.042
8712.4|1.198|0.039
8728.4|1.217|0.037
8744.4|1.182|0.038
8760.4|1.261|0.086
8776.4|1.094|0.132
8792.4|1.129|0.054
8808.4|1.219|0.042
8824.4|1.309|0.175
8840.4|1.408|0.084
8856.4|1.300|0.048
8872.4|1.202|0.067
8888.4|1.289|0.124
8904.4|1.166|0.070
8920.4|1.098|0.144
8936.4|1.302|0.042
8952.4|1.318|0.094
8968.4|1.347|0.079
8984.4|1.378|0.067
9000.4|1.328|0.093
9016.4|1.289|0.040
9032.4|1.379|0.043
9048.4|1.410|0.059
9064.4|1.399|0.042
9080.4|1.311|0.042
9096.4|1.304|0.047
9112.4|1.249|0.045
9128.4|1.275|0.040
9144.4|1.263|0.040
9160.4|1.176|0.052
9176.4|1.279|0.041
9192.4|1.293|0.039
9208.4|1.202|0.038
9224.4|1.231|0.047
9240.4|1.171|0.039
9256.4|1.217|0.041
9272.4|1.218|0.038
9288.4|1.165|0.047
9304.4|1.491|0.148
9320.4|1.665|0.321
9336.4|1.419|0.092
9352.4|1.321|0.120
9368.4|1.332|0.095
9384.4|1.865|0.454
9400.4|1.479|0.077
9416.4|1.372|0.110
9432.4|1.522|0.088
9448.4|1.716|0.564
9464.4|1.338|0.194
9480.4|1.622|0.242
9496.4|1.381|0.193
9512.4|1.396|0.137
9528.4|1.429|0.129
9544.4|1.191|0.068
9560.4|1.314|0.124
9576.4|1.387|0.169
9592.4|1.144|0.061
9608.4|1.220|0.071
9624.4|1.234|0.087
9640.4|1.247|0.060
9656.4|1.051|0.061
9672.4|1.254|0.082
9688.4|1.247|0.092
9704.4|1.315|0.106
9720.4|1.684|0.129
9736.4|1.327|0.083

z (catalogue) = 0.543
